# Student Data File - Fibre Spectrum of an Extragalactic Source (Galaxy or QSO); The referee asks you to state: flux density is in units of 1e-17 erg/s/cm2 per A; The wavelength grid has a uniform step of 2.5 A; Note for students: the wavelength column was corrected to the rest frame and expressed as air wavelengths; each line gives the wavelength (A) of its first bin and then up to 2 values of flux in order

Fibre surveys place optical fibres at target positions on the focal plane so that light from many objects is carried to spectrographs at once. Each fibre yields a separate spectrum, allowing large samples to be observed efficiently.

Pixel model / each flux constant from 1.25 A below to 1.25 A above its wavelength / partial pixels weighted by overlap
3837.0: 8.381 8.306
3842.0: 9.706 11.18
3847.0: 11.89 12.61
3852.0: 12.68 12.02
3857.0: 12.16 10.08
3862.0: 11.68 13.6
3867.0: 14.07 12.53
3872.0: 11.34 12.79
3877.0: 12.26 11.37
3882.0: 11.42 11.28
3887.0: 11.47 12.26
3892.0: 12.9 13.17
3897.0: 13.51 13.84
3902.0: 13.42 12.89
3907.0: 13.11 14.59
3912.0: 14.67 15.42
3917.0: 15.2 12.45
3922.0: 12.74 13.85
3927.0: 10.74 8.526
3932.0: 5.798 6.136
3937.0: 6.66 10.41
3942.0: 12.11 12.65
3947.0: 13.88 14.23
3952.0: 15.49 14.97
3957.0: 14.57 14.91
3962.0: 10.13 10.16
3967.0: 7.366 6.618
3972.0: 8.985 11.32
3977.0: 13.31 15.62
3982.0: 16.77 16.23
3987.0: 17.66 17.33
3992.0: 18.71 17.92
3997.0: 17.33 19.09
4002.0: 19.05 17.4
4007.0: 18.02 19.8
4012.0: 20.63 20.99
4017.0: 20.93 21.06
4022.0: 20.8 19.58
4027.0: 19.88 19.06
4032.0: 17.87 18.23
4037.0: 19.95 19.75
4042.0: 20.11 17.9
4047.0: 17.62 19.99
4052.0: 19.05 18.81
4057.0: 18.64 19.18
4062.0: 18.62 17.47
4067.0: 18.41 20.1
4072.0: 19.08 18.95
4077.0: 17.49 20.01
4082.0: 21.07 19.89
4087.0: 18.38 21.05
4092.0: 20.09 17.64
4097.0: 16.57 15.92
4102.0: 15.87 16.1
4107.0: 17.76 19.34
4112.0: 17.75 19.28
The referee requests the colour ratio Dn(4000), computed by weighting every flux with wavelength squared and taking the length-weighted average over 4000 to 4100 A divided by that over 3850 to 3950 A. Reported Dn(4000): 1.70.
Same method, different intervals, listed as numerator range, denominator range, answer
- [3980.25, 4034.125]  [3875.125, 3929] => 1.54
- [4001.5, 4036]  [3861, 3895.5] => 1.71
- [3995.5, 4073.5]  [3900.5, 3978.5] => 1.70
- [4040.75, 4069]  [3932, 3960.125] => 1.65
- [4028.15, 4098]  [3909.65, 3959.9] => 1.65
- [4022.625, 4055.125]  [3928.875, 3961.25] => 1.72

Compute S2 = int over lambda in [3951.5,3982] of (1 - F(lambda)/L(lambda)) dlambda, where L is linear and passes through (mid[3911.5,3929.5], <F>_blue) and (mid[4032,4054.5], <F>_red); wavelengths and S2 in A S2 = 6.5 A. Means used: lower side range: 13.2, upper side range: 19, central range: 12.1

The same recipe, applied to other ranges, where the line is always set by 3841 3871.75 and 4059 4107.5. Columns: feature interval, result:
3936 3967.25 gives 5.13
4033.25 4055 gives -2.11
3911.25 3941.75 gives 6.39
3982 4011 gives -3.63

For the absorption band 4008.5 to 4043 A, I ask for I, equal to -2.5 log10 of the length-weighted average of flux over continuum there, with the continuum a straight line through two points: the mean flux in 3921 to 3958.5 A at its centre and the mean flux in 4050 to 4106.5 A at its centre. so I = -0.25 mag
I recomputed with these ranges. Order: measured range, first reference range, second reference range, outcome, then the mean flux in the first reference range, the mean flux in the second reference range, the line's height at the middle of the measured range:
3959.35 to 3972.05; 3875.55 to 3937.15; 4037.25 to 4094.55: 0.49 mag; 12.1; 19.1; 14.7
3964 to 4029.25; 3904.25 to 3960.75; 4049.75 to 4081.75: -0.07 mag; 12.4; 18.9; 15.6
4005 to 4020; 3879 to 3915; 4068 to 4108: -0.22 mag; 13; 18.5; 16.3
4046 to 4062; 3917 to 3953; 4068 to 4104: -0.11 mag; 11.2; 18.7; 17.1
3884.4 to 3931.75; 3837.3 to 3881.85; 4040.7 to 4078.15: 0.05 mag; 11.7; 18.8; 13.4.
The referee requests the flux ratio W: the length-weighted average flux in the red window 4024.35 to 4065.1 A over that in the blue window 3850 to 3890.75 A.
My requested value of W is 1.57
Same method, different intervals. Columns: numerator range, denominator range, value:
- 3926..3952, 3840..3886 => 0.87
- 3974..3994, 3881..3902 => 1.28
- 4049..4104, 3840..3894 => 1.57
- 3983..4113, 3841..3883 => 1.57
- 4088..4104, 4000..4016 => 0.92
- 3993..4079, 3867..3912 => 1.50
